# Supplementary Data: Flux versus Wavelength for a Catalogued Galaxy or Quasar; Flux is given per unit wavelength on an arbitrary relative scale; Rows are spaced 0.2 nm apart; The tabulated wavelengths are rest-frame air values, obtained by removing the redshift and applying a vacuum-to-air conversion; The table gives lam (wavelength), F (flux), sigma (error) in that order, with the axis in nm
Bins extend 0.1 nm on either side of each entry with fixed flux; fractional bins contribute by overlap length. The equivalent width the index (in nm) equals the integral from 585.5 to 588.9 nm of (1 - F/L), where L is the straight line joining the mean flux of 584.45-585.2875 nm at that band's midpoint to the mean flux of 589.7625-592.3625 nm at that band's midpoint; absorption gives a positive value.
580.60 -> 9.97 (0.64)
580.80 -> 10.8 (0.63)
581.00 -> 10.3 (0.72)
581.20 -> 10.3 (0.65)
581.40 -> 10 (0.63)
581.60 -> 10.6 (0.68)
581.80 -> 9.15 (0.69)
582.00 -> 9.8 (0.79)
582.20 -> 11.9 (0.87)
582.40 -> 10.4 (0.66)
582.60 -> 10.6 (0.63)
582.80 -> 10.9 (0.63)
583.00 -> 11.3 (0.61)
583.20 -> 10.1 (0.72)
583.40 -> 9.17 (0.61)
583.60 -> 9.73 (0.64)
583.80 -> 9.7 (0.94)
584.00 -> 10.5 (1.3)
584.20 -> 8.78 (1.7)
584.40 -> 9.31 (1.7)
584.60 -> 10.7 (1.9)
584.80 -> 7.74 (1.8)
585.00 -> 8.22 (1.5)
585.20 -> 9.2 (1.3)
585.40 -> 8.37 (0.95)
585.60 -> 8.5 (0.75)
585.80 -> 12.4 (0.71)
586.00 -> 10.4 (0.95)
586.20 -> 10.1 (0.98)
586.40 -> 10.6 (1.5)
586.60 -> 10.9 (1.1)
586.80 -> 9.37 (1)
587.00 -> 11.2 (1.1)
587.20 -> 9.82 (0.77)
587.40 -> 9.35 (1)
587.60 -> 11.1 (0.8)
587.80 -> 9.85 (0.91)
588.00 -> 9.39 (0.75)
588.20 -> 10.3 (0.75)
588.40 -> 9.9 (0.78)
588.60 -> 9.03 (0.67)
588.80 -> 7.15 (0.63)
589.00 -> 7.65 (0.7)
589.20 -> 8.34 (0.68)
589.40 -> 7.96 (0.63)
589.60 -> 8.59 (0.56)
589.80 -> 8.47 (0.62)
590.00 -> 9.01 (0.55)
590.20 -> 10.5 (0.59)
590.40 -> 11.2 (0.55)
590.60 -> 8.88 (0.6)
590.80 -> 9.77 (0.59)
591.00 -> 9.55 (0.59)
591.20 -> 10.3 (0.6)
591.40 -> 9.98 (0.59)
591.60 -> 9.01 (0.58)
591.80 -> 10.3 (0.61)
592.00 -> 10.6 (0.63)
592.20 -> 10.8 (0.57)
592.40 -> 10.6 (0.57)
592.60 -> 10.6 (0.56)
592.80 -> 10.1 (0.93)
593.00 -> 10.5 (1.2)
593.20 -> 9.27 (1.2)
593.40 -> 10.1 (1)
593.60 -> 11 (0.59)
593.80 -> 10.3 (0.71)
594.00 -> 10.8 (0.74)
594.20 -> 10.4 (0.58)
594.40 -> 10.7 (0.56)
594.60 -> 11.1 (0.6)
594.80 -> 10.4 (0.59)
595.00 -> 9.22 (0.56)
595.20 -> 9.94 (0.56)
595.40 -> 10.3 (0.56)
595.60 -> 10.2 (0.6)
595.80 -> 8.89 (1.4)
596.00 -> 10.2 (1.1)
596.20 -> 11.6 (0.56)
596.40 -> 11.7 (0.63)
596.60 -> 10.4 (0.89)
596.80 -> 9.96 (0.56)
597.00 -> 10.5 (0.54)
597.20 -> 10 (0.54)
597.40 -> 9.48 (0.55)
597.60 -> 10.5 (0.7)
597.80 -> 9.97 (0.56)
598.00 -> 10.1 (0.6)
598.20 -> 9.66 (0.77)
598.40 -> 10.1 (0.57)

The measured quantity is -0.23 nm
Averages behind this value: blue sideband 8.98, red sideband 9.93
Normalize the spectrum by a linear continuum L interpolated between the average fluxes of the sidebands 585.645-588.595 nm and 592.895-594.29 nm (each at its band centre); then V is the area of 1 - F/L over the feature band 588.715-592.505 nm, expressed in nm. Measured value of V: 0.33 nm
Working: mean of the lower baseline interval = 10.3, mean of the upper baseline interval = 10.3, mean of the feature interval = 9.41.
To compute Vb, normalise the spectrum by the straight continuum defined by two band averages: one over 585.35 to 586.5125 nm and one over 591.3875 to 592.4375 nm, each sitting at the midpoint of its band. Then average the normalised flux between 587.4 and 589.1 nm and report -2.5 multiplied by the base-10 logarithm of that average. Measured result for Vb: 0.10 mag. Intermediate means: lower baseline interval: 10.1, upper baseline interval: 10.2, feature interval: 9.3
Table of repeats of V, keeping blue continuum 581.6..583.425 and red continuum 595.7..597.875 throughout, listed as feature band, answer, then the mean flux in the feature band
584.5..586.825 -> 0.15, 9.72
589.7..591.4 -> 0.10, 9.73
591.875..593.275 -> 0.00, 10.4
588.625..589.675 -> 0.24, 8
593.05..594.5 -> -0.01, 10.4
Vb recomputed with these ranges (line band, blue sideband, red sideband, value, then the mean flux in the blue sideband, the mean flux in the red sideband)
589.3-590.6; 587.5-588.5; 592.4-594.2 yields 0.11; 10.1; 10.4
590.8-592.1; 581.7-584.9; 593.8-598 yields 0.03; 9.99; 10.3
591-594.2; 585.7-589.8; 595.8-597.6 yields -0.02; 9.64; 10.4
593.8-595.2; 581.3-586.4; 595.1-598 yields -0.02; 9.92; 10.3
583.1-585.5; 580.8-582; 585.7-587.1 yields 0.13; 10.1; 10.7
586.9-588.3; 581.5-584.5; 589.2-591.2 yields -0.06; 10.1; 9.32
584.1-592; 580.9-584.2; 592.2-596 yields 0.08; 10.2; 10.3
